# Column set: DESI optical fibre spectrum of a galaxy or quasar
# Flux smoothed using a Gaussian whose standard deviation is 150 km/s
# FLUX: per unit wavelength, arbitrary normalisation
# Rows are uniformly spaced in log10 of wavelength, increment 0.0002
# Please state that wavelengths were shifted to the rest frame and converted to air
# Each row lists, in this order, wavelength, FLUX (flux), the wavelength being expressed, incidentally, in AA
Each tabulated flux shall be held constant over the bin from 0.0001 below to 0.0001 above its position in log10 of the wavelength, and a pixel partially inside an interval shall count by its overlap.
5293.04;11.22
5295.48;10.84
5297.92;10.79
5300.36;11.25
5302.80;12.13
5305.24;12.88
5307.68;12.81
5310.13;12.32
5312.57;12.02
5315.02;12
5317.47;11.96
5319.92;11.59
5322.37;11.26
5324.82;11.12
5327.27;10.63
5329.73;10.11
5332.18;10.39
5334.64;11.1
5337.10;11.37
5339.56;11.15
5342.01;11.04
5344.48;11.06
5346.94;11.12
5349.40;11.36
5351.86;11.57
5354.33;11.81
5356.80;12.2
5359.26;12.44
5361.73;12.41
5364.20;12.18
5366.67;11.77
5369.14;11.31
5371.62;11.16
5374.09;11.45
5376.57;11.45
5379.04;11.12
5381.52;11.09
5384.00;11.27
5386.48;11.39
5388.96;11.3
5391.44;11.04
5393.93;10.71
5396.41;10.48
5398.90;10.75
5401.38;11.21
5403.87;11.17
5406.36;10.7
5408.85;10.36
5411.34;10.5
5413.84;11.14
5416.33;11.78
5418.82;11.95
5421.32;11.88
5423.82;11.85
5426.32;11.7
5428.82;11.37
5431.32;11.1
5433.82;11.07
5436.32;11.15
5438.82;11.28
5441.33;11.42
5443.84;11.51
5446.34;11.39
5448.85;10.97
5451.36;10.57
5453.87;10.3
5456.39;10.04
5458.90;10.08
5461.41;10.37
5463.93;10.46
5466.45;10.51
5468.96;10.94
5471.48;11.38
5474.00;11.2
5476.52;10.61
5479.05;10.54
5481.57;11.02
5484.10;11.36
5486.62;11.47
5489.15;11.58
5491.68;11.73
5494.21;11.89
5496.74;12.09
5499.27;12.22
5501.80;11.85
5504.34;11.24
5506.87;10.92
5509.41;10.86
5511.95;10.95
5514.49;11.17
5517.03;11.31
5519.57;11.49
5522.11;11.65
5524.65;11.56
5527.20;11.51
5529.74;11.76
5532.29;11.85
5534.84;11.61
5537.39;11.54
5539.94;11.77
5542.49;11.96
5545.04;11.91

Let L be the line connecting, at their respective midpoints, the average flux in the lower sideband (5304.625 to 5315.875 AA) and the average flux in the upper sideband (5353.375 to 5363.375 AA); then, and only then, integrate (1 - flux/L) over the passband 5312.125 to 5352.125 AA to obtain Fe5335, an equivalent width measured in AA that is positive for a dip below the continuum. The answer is 3.6 AA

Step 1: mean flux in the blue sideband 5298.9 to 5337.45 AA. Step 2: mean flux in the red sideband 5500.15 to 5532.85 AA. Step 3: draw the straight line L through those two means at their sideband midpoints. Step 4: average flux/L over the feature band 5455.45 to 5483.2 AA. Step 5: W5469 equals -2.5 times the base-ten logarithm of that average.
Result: 0.08 mag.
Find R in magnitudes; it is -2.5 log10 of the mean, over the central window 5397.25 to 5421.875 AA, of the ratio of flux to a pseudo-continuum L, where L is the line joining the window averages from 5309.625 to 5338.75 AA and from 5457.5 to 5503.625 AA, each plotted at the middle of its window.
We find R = 0.01 mag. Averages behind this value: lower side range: 11.3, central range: 11.1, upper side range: 11.2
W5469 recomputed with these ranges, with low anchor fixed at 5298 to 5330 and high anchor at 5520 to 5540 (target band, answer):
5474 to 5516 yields 0.030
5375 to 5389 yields 0.040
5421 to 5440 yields 0.025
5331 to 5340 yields 0.069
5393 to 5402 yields 0.089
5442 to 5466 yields 0.100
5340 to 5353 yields 0.045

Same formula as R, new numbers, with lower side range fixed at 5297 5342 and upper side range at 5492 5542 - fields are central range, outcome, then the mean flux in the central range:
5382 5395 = 0.04 mag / 11.1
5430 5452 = 0.03 mag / 11.2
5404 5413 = 0.09 mag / 10.6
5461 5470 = 0.09 mag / 10.6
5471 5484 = 0.06 mag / 11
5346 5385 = -0.01 mag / 11.6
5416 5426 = -0.03 mag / 11.9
